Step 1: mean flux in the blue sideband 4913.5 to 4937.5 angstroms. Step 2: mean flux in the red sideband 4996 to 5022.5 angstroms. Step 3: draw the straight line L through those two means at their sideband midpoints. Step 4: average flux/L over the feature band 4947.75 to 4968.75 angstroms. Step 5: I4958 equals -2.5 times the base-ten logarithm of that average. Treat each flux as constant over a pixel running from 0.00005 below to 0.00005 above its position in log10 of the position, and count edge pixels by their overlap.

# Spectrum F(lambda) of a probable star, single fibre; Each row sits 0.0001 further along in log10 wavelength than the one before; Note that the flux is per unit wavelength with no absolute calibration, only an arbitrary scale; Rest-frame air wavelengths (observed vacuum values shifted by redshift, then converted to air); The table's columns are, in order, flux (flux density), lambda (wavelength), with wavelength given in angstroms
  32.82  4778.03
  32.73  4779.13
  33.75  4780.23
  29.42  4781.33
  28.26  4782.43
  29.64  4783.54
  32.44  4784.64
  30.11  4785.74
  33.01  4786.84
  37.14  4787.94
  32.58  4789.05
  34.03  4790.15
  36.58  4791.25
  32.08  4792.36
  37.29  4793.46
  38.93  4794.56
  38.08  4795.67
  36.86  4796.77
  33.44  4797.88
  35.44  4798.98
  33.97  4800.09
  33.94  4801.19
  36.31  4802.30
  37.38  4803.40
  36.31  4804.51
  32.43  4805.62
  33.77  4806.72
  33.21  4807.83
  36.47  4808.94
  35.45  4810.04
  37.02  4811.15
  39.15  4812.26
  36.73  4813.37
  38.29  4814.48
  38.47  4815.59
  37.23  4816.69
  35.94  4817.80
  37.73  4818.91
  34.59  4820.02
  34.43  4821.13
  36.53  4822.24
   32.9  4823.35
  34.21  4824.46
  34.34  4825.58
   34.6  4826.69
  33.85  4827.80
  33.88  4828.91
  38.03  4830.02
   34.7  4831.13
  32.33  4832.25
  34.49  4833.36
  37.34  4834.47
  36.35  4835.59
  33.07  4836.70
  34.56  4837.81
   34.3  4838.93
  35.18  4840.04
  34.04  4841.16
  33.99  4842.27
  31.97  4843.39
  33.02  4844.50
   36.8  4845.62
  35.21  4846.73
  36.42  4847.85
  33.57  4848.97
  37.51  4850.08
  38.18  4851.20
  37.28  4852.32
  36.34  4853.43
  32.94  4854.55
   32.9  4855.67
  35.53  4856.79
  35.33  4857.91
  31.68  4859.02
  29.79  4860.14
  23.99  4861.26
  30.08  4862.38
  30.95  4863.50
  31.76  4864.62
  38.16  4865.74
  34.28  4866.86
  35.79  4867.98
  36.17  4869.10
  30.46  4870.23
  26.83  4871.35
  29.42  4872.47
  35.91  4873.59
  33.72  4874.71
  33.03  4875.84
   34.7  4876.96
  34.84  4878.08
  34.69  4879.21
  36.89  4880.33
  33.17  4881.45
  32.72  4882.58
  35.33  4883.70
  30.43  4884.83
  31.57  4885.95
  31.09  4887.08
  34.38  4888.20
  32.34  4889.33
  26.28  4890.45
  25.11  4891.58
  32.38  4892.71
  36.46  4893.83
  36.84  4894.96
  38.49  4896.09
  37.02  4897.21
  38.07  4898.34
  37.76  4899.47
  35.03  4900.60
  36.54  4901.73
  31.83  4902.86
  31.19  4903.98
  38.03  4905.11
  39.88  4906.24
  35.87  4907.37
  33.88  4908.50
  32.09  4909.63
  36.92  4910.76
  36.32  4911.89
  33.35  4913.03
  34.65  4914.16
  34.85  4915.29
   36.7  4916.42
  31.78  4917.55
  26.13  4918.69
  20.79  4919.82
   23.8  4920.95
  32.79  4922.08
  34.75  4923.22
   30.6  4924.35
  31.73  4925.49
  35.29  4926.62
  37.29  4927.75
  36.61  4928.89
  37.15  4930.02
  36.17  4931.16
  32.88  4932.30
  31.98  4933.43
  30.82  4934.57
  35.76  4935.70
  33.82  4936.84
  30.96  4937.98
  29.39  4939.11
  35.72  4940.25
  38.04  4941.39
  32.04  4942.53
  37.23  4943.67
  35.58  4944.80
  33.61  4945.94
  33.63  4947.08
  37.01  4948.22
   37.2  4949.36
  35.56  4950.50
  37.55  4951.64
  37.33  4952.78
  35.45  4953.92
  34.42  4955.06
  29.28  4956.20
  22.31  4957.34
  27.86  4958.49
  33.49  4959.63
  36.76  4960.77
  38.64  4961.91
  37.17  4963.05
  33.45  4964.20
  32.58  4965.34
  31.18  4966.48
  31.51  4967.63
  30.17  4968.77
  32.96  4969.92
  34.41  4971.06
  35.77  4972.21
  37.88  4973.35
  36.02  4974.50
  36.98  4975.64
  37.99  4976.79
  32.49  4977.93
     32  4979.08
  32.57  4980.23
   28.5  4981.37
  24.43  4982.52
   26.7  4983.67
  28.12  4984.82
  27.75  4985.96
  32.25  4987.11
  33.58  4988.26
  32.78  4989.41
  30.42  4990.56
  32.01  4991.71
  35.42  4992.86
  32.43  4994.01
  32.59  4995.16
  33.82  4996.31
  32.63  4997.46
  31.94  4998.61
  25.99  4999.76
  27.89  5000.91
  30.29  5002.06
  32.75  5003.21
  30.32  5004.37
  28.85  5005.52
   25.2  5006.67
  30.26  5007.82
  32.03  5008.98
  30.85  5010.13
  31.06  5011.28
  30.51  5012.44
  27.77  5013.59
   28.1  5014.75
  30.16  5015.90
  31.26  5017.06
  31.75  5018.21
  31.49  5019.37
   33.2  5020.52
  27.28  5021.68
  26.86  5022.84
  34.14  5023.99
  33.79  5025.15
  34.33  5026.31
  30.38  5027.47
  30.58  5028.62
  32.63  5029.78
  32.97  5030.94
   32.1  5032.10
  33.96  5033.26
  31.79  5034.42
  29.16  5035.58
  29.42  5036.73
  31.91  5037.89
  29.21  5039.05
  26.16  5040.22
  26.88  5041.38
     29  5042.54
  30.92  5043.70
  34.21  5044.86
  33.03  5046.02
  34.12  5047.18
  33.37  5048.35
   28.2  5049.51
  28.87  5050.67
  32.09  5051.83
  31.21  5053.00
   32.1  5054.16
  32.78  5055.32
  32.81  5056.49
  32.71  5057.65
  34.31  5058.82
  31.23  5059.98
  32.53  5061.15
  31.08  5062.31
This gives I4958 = -0.07 mag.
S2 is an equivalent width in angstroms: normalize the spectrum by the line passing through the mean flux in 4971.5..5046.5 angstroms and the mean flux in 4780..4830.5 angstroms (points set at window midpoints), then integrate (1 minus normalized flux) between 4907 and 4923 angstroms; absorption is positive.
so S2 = 0.38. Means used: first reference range 34.9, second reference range 31.2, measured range 32.1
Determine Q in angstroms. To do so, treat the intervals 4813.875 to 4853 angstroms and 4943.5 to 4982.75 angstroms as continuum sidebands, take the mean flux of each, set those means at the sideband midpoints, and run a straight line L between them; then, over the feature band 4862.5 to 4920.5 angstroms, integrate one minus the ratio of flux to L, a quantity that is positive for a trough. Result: 1.8 angstroms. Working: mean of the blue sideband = 35.3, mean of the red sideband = 33.8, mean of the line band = 33.5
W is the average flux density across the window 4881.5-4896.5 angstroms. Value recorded 32.5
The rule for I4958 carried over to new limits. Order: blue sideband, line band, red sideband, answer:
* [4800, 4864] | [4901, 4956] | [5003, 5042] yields -0.045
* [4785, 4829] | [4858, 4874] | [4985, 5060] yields 0.076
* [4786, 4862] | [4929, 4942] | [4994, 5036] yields -0.045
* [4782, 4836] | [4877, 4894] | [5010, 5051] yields 0.037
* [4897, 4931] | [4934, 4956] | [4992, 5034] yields -0.054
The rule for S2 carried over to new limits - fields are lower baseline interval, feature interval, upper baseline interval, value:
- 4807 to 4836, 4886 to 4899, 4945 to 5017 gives 0.2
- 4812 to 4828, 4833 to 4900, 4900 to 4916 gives 3.1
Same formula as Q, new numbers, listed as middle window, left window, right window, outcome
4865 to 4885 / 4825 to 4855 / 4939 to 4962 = 0.57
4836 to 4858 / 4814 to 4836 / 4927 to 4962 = 0.21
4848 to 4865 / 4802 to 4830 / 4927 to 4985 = 0.89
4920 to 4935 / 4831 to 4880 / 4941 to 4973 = 0.46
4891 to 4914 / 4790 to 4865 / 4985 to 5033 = -1.28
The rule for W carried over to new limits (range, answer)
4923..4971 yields 33.9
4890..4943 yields 33.7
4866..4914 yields 34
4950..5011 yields 32.1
